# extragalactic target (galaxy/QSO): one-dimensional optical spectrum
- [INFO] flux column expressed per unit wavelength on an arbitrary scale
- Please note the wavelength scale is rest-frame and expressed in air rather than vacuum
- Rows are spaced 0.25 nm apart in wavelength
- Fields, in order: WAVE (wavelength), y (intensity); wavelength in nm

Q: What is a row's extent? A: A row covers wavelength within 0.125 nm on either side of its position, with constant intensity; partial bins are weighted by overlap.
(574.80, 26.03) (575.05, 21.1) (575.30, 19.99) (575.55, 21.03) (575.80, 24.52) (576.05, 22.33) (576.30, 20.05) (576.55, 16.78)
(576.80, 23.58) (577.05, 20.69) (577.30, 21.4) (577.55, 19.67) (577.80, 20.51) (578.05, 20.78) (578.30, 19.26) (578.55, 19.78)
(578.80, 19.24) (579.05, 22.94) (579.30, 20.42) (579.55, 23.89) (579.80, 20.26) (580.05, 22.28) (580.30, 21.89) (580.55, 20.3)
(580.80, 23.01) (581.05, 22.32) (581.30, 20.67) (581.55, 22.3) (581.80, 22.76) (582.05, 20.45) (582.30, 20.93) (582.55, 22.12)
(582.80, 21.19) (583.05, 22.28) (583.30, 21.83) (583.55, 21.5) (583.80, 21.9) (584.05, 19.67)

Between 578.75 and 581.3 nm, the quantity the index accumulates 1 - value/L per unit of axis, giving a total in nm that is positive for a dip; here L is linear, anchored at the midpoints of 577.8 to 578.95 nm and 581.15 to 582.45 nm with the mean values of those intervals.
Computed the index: -0.13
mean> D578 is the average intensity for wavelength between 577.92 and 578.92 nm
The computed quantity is 19.8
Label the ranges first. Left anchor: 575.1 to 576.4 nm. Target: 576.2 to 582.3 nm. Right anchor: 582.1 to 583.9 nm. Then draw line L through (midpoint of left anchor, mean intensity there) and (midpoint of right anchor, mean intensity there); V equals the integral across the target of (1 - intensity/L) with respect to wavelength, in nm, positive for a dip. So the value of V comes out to 0.156 nm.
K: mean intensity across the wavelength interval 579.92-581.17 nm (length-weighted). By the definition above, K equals 22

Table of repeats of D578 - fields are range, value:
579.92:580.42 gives 22.1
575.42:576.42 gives 22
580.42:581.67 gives 21.7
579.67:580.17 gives 21.3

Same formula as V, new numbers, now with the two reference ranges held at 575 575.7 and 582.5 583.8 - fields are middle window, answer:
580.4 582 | -0.02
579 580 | -0.02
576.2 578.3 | 0.07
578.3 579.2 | 0.03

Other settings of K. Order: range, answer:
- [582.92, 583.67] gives 21.9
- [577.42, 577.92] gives 20.1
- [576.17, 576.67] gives 18.5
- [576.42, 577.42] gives 20.6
